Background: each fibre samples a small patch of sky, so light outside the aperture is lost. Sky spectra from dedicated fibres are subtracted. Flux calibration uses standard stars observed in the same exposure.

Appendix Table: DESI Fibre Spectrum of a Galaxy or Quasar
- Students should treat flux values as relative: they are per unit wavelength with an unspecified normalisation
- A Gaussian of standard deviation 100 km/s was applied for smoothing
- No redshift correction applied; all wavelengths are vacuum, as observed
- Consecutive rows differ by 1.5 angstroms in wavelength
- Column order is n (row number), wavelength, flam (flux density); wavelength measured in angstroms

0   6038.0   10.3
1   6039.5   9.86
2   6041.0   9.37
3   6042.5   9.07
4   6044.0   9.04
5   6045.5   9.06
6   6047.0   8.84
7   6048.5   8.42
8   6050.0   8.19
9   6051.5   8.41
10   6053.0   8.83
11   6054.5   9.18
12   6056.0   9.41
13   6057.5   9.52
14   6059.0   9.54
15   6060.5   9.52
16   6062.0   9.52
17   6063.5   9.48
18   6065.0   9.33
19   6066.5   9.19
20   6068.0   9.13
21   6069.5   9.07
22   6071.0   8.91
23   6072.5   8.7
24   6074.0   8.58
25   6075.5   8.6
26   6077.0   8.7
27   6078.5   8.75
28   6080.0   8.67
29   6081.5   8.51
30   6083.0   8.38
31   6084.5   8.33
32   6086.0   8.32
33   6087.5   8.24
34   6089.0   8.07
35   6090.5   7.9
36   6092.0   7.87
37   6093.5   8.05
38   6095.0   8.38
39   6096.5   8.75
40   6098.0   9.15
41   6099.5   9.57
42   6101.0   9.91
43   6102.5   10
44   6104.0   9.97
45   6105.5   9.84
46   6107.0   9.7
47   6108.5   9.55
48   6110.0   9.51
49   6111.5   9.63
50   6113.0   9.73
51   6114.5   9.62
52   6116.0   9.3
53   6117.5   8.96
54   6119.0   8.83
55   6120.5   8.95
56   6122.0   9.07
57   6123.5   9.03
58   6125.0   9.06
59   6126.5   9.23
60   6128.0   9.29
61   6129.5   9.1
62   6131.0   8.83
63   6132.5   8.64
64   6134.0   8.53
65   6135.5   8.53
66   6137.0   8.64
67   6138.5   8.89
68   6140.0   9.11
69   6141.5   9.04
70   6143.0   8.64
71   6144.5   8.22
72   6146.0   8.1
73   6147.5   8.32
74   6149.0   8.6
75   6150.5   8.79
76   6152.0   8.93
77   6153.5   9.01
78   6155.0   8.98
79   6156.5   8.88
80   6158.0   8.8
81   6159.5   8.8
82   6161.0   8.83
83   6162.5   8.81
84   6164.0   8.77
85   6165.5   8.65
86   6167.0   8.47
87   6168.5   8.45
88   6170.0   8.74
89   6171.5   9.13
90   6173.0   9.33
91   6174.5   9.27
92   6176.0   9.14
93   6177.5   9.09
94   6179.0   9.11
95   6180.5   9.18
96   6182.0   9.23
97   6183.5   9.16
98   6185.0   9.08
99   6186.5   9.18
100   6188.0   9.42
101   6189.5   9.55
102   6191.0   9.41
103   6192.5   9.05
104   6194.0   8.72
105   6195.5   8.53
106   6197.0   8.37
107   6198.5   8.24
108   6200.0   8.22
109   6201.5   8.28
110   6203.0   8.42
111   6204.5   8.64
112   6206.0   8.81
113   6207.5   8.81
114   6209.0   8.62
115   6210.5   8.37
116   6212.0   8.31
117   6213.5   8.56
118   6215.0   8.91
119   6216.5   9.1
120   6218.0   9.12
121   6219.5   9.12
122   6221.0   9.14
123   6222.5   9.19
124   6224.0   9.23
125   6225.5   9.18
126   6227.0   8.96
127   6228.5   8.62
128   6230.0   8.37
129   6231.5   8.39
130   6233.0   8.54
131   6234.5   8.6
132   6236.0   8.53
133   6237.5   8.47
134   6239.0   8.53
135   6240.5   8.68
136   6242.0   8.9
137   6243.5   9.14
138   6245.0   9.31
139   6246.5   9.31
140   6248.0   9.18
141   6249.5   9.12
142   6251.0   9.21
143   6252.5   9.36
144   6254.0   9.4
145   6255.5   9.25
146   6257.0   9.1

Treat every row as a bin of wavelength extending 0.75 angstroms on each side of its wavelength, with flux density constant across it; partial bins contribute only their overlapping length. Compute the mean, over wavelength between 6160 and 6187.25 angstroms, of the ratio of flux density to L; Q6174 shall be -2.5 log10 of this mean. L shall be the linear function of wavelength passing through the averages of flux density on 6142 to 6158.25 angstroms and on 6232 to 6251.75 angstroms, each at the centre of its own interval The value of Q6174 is -0.032 mag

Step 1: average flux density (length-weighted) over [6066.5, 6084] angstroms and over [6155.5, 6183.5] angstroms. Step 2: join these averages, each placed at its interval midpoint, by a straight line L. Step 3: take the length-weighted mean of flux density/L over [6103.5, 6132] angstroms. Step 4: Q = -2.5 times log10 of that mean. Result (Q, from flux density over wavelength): -0.06 mag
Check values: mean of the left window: 8.74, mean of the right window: 8.93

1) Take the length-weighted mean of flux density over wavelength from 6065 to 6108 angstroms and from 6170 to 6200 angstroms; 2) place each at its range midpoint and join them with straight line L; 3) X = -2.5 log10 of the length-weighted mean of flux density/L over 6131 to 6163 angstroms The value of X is 0.03 mag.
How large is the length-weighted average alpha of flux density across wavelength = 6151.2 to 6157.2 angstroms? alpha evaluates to 8.95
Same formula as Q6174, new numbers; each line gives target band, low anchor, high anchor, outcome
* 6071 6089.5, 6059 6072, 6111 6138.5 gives 0.087 mag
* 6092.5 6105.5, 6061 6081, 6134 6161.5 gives -0.042 mag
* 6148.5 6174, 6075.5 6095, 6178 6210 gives -0.016 mag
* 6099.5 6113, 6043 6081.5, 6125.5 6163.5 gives -0.103 mag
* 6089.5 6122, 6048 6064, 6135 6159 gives -0.036 mag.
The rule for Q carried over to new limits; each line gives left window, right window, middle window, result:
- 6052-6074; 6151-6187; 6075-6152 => 0.02 mag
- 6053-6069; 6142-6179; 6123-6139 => 0.01 mag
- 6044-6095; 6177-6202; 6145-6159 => 0.02 mag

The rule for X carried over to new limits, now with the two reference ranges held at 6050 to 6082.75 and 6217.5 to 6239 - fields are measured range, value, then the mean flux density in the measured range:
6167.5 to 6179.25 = -0.02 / 9.02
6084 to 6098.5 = 0.09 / 8.29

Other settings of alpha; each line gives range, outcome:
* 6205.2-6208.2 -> 8.81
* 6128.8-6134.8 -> 8.77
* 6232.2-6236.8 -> 8.55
